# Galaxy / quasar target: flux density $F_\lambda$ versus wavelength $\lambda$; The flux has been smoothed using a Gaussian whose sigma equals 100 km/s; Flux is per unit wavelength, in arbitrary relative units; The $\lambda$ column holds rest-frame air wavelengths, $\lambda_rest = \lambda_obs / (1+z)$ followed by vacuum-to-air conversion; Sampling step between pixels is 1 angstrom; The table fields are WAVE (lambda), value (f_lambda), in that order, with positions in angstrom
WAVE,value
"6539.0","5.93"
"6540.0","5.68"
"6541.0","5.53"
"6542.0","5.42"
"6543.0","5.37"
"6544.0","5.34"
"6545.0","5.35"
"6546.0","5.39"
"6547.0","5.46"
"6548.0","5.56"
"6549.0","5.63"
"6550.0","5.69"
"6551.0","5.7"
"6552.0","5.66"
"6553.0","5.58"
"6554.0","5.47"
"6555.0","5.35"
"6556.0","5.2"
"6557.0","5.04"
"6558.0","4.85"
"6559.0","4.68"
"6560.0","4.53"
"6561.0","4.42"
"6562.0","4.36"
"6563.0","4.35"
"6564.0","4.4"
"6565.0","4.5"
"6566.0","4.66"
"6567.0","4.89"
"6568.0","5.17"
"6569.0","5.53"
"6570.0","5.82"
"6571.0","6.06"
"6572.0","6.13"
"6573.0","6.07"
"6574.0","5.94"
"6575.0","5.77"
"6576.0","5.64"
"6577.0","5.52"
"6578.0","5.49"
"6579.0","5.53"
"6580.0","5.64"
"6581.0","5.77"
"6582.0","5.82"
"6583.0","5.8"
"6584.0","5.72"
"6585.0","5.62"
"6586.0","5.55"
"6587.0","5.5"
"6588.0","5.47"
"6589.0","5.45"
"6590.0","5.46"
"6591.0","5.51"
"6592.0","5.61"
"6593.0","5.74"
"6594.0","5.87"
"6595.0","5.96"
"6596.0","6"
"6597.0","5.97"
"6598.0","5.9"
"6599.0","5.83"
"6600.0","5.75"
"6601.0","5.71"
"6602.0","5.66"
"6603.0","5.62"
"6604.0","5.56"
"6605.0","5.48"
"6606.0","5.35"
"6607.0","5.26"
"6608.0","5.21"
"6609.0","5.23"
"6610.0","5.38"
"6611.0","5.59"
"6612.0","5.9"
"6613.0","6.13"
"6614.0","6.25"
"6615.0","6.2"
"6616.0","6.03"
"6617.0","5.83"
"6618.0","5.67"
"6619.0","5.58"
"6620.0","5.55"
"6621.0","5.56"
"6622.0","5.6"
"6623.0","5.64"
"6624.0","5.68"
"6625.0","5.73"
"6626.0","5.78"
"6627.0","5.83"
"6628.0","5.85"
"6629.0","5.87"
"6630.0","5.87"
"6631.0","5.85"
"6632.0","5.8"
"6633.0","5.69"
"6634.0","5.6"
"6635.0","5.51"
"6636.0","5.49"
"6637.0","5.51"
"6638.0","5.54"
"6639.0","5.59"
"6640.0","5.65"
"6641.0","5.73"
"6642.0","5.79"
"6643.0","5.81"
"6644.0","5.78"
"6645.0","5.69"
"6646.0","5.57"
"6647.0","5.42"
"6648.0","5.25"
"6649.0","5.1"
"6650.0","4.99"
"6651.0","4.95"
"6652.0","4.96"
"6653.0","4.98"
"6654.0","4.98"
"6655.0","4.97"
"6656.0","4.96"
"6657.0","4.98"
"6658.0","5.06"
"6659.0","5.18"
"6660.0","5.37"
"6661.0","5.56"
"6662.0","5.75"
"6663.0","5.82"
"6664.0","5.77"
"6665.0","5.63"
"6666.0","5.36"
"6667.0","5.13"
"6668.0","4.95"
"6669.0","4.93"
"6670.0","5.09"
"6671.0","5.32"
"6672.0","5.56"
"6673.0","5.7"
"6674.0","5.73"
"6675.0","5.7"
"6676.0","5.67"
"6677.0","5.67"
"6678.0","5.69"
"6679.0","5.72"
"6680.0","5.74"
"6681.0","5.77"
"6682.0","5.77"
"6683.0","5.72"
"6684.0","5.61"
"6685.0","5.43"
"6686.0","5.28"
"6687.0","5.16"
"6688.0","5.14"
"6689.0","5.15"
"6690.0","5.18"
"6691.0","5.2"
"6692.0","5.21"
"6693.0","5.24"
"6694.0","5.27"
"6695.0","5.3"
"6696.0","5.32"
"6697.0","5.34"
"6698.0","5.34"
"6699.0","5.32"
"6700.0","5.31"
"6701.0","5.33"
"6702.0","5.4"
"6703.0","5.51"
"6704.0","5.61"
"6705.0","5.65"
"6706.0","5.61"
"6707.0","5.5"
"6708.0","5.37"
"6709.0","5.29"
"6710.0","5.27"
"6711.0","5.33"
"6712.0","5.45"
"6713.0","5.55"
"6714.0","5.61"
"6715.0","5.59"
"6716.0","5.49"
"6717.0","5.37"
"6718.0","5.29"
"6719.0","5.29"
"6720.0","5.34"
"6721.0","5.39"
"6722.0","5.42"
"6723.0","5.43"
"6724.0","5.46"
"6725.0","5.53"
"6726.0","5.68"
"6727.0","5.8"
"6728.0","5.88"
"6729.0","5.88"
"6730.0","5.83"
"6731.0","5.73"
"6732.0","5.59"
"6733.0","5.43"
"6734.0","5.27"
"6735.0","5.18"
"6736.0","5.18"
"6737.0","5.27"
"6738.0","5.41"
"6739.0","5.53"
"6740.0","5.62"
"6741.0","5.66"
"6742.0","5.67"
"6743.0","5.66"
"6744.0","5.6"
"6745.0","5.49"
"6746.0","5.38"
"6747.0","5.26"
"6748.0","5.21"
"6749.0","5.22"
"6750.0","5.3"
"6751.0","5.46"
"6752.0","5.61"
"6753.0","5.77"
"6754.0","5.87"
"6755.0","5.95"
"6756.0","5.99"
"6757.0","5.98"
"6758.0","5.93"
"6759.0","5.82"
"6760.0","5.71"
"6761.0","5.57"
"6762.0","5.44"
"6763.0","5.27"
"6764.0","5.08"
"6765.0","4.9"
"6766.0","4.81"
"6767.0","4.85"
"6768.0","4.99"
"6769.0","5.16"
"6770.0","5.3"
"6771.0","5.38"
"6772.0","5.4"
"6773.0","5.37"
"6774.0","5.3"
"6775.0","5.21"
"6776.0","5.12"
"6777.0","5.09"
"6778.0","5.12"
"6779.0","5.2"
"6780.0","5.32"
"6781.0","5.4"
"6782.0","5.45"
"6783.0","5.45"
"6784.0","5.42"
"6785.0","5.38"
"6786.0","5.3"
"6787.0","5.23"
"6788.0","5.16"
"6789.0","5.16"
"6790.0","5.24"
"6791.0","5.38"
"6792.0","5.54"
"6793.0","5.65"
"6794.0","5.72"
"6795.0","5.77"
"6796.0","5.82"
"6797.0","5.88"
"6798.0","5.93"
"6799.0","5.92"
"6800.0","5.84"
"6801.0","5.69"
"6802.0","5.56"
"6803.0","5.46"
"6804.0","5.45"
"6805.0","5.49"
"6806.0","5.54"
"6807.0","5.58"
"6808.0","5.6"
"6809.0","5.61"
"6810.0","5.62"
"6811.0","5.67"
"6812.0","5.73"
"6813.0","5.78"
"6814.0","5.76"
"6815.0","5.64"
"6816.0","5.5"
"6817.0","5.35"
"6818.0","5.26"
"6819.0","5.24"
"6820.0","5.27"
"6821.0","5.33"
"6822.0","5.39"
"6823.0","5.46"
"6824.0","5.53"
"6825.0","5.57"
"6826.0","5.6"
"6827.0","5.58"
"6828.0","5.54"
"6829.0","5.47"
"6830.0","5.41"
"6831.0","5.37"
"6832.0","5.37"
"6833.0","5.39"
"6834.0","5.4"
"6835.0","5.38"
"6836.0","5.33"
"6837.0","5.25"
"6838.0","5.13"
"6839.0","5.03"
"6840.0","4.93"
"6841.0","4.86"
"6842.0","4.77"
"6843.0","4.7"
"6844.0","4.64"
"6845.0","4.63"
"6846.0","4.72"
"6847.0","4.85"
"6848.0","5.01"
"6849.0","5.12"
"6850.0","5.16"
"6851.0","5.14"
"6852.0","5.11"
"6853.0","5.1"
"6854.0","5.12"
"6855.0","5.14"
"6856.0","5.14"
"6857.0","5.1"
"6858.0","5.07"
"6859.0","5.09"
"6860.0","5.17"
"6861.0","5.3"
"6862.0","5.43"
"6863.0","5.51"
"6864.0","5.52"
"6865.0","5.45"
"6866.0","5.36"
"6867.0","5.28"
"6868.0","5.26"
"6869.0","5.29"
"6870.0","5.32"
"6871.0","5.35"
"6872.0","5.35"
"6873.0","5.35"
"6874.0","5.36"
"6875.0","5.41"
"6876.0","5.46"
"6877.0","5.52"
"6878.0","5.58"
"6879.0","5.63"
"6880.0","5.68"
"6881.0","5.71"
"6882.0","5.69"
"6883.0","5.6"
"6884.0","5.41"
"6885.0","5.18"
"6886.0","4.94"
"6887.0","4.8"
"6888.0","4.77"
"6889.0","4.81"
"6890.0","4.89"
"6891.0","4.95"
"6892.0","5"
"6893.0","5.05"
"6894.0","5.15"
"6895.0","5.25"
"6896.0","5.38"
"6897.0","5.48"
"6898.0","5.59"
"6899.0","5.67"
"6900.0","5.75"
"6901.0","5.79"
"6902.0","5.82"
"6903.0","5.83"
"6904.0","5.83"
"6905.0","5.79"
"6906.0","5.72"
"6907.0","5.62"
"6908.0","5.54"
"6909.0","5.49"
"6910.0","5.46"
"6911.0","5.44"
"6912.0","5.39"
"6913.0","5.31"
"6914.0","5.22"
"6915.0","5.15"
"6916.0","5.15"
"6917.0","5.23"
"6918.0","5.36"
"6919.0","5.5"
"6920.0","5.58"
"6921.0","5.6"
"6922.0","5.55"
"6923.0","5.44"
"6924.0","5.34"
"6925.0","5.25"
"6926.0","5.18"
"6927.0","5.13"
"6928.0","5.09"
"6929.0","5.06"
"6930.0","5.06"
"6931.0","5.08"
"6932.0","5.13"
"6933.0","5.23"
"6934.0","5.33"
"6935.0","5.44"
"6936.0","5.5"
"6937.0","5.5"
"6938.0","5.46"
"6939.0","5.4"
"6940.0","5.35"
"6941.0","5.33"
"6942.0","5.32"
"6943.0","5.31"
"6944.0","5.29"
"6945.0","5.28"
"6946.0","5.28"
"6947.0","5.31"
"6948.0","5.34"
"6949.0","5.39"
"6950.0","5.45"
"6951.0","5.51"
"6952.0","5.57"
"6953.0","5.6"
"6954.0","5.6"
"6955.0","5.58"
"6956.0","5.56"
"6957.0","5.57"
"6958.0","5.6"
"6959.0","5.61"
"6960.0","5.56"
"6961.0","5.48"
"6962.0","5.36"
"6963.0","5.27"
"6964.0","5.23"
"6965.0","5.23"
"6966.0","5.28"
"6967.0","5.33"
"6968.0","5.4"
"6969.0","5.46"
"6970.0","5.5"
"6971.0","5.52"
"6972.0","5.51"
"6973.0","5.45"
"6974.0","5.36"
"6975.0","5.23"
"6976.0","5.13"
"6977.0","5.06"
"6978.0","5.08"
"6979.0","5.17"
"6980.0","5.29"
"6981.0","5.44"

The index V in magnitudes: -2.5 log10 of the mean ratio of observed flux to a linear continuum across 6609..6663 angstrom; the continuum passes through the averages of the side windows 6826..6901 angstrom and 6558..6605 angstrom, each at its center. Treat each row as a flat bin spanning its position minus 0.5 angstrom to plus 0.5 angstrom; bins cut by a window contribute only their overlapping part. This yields -0.026 mag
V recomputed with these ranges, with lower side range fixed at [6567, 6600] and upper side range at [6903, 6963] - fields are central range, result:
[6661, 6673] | 0.04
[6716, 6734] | 0.01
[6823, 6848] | 0.06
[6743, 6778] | 0.03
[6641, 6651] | 0.03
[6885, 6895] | 0.10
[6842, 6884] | 0.04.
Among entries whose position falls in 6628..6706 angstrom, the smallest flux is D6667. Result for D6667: 4.93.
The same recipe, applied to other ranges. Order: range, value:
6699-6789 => 4.81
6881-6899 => 4.77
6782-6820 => 5.16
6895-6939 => 5.06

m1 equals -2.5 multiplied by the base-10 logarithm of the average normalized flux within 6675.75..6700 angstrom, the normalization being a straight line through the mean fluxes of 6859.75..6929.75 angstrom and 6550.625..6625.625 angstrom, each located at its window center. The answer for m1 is 0.01 mag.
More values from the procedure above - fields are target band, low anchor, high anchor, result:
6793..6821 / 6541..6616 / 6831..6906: -0.060 mag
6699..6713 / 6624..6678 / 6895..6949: 0.006 mag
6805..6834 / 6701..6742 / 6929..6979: -0.012 mag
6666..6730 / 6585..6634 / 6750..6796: 0.018 mag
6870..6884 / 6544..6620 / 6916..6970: -0.021 mag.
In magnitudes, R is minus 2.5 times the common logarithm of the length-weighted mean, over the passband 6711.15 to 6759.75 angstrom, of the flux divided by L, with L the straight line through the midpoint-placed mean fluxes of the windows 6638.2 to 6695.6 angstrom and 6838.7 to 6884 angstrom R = -0.04 mag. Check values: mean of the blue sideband 5.4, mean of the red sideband 5.23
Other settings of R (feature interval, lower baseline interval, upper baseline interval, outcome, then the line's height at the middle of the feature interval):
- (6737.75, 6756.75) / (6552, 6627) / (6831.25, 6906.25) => -0.038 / 5.38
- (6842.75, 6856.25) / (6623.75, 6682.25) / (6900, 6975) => 0.098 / 5.44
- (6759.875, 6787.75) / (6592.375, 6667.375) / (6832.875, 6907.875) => 0.029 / 5.4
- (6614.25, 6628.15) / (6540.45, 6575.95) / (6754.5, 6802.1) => -0.084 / 5.33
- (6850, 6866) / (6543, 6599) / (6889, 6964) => 0.036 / 5.4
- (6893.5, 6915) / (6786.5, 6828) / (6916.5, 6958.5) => -0.024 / 5.42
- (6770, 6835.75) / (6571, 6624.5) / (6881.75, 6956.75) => 0.003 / 5.48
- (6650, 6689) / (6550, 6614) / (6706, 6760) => 0.025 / 5.51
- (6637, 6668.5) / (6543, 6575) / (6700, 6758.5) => 0.008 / 5.4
